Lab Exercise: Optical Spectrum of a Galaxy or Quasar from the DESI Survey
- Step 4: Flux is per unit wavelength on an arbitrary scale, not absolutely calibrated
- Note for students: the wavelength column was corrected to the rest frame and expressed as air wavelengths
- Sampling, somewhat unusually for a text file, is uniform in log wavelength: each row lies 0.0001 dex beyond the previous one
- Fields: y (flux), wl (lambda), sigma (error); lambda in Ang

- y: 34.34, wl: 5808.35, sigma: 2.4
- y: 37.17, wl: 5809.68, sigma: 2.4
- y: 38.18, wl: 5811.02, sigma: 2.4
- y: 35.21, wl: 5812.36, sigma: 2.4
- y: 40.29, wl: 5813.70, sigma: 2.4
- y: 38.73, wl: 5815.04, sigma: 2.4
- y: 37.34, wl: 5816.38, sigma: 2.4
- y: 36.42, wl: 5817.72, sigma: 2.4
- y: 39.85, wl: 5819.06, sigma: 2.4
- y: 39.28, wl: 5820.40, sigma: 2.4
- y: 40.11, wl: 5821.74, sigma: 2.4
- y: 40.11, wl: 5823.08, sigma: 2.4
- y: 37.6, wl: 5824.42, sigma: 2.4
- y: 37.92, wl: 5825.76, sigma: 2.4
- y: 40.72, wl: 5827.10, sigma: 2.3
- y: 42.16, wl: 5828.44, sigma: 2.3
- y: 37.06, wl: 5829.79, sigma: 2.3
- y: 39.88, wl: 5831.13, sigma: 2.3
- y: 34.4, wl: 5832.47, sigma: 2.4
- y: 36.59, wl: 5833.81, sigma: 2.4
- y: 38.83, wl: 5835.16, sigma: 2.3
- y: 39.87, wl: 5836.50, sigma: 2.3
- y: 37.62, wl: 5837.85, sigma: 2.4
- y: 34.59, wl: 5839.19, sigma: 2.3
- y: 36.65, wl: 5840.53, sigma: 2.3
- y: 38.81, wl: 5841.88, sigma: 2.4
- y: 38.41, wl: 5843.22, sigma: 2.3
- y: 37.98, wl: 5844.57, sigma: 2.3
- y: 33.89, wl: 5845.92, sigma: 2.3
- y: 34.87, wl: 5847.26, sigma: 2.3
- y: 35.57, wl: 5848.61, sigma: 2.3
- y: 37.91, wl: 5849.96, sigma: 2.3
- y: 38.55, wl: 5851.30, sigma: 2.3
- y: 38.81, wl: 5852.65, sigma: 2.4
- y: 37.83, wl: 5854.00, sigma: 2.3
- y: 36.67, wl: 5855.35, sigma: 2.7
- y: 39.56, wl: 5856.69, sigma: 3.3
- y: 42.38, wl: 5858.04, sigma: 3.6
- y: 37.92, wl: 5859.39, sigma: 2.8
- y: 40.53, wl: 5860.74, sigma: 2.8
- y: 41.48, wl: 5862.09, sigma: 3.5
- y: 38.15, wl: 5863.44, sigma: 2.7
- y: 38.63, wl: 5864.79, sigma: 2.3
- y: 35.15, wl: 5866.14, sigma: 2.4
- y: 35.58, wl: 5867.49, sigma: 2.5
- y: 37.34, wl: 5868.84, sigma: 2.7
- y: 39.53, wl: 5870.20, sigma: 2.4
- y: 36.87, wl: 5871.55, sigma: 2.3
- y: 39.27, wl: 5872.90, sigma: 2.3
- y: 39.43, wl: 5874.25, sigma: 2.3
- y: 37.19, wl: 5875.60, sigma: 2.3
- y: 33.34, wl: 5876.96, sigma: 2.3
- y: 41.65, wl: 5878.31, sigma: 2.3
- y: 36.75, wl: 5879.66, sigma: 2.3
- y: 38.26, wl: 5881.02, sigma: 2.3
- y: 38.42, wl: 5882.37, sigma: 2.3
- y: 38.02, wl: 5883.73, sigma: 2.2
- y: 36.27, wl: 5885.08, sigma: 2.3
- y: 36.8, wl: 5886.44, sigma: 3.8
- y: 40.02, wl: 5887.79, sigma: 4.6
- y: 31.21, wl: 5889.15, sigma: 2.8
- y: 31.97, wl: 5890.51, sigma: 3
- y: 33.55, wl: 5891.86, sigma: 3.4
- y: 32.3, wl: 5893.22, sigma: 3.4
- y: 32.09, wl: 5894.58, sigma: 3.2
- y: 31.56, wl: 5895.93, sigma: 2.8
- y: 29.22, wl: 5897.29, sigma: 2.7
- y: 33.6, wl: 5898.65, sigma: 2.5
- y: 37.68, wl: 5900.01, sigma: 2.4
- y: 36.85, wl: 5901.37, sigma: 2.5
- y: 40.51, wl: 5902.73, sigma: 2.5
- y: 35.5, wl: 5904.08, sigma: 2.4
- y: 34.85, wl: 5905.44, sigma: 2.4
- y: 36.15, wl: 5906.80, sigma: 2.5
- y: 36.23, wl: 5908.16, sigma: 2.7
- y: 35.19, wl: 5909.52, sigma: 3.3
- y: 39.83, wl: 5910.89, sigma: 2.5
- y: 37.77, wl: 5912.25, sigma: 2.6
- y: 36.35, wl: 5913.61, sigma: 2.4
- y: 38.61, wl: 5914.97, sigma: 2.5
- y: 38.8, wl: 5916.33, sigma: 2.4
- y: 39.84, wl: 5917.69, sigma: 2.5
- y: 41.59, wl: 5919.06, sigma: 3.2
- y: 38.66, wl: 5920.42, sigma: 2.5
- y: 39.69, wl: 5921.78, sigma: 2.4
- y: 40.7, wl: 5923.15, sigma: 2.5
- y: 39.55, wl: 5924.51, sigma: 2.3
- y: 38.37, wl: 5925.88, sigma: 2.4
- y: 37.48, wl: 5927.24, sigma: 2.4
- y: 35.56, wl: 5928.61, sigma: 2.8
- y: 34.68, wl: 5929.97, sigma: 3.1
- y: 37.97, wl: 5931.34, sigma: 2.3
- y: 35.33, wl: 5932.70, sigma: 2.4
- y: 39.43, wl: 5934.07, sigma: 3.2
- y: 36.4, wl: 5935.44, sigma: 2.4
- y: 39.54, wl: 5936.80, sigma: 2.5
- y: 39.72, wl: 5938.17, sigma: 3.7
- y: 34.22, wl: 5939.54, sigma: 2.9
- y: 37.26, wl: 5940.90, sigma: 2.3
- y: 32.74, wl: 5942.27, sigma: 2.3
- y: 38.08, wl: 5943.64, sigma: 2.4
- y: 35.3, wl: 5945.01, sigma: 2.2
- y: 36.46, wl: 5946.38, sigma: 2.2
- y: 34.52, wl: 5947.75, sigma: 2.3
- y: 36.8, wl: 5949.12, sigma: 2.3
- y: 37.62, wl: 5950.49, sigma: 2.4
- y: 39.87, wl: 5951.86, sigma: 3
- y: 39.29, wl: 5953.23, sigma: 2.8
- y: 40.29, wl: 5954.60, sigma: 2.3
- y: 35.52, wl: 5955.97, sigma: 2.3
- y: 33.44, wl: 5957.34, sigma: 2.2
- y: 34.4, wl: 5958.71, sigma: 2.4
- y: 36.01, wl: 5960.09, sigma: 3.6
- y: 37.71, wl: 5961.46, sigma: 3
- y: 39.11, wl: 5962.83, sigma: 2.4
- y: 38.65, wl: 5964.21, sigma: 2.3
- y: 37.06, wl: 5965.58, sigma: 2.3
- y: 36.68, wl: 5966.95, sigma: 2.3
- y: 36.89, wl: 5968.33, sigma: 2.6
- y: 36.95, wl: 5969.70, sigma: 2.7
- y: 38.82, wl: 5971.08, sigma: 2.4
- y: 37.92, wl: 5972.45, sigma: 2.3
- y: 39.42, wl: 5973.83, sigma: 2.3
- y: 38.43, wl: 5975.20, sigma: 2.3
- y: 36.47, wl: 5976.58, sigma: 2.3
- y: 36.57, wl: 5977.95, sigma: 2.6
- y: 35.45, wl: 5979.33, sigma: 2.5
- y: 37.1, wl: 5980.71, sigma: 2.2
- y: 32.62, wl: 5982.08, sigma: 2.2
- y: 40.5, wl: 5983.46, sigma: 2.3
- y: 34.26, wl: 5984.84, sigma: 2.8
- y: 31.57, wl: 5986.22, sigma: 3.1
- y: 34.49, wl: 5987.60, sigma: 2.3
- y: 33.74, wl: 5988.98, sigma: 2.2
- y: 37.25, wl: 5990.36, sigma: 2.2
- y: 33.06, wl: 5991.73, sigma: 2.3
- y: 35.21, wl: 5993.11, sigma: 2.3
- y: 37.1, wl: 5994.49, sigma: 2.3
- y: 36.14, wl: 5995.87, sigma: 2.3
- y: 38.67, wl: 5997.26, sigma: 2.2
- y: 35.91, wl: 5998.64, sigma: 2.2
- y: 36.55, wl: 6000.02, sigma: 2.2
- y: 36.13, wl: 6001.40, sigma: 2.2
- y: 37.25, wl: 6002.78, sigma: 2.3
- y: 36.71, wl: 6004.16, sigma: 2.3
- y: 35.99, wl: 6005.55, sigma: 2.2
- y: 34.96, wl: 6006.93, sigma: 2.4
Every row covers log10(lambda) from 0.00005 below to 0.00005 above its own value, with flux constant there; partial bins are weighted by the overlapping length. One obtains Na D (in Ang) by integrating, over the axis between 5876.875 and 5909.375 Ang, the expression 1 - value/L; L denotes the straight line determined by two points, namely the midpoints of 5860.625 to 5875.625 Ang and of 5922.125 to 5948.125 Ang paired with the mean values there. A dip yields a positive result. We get 1.9 Ang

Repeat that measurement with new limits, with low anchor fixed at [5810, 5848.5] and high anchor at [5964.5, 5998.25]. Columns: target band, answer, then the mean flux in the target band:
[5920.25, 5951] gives -0.3 Ang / 37.2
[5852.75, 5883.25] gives -0.6 Ang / 38.3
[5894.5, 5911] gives 0.8 Ang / 35.3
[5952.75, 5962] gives 0.0 Ang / 36.6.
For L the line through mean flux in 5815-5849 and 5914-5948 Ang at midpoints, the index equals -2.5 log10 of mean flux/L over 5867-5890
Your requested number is 0.01 mag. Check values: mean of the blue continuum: 37.9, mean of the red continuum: 37.6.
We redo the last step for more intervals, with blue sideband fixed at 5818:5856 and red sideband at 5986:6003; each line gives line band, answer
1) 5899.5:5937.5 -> -0.031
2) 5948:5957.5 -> -0.040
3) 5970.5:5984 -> -0.040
